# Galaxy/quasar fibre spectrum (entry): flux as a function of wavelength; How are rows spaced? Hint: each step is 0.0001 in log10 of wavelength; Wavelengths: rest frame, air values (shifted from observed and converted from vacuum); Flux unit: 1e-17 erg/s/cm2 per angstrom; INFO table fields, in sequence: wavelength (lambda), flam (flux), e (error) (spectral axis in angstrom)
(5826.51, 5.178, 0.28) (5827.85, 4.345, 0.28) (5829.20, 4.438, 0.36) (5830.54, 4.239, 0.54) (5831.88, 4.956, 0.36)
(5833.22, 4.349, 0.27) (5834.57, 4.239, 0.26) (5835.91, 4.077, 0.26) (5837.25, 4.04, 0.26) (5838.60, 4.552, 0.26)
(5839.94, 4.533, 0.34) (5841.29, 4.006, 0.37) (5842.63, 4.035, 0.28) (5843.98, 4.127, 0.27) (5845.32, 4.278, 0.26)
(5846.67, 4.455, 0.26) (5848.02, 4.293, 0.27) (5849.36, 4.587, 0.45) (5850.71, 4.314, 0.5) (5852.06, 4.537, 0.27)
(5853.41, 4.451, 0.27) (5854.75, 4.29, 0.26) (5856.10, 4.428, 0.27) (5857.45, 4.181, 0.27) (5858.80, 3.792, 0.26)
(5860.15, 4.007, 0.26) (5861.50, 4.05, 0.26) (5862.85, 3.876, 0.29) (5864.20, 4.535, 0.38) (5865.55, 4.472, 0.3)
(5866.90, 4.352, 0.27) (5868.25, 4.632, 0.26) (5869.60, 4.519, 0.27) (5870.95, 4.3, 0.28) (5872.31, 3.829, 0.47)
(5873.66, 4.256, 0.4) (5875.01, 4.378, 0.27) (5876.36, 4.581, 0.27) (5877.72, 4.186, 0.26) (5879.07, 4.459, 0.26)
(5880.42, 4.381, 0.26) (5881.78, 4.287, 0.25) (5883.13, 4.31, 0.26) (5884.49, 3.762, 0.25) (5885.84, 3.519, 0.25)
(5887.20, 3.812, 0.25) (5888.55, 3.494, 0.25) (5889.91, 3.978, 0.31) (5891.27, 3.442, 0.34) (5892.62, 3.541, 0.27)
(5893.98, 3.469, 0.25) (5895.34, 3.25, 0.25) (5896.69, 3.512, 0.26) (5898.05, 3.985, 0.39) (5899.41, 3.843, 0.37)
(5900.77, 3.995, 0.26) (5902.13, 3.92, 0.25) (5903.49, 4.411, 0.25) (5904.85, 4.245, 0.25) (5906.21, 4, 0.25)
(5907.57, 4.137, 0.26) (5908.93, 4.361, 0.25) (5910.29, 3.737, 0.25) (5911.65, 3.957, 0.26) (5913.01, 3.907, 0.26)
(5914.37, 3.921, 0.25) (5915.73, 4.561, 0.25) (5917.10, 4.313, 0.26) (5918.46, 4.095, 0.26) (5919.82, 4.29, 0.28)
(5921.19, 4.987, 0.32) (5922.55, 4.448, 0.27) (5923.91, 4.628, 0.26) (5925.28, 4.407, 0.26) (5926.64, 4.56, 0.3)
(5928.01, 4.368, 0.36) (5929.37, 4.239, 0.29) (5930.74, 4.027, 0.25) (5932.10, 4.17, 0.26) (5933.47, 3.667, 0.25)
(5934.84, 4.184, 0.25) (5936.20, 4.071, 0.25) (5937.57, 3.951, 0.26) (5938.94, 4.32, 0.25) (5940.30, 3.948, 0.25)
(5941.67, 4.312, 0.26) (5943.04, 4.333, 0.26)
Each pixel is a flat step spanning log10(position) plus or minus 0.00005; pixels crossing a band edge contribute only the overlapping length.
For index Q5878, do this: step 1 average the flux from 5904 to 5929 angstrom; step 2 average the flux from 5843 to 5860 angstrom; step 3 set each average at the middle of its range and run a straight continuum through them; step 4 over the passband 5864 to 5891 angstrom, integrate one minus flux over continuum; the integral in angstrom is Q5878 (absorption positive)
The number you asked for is 0.6 angstrom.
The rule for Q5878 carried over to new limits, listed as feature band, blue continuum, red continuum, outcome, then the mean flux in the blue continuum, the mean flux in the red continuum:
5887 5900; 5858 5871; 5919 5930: 2.2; 4.25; 4.49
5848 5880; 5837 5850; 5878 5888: -0.9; 4.3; 4.08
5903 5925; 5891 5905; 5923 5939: -1.4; 3.78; 4.21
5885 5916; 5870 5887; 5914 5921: 2.8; 4.18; 4.3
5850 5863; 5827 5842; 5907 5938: 0.3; 4.35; 4.22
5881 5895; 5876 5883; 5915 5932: 2.0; 4.36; 4.4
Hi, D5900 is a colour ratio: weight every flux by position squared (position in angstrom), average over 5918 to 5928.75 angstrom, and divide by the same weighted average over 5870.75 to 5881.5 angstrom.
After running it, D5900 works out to 1.06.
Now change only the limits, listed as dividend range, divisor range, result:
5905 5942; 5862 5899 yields 1.06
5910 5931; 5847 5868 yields 1.02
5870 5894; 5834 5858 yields 0.95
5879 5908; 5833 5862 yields 0.93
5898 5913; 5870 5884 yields 0.95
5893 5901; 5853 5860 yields 0.88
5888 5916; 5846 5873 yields 0.92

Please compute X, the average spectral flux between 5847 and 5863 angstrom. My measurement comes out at 4.25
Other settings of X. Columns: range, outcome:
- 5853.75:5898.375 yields 4.06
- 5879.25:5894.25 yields 3.85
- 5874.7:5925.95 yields 4.06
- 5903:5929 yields 4.28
